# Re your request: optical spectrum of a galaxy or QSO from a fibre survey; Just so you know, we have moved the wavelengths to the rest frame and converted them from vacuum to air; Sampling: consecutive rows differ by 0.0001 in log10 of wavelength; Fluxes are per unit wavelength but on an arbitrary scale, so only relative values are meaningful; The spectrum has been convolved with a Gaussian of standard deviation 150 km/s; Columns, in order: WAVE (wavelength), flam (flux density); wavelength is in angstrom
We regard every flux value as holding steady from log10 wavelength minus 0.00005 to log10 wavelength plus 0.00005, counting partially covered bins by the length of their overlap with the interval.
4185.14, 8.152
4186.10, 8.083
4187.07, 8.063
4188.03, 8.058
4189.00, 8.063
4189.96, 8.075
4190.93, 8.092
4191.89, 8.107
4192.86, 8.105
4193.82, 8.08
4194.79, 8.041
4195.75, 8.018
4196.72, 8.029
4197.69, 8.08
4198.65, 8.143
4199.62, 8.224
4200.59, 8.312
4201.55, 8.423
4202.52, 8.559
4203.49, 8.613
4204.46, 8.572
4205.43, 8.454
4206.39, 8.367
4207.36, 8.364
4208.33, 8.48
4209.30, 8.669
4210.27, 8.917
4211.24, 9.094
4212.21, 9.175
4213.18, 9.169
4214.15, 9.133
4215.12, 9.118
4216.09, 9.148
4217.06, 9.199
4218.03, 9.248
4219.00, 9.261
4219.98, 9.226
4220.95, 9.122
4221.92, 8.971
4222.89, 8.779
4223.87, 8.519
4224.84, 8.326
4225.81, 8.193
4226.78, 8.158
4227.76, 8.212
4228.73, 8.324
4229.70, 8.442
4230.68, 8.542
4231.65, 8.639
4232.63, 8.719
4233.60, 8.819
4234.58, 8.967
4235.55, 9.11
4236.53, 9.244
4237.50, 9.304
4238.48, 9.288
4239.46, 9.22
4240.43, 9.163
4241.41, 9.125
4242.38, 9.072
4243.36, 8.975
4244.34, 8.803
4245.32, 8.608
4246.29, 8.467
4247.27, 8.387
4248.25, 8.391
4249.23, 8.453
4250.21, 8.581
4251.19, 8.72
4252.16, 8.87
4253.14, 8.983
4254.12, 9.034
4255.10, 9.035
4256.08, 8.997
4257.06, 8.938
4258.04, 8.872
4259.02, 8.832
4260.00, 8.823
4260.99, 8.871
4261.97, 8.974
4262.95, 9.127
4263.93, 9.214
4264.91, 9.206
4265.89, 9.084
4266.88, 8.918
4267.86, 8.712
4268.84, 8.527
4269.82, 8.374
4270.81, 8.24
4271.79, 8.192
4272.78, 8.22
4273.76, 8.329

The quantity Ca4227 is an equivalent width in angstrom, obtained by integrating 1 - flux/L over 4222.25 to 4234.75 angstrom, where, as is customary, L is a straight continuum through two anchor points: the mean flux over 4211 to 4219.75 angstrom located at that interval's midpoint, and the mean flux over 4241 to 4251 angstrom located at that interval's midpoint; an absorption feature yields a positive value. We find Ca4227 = 0.63 angstrom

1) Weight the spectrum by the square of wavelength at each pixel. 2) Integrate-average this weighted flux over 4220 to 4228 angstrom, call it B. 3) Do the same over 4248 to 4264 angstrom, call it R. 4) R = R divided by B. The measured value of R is 1.05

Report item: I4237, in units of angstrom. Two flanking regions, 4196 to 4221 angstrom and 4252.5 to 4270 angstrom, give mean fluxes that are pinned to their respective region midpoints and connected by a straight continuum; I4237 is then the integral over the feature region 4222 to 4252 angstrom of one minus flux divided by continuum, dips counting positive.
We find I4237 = 0.4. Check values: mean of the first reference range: 8.72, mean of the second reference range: 8.93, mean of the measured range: 8.72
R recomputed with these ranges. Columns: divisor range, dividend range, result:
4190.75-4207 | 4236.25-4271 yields 1.10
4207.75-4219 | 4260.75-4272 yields 1.00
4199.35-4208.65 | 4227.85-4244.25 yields 1.07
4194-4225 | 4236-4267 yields 1.05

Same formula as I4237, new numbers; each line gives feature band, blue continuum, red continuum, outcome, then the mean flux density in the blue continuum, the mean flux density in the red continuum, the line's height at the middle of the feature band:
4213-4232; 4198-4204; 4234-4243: 0.08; 8.37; 9.16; 8.82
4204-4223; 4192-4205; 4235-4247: -0.91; 8.24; 9.02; 8.52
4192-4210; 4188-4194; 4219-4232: -0.17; 8.08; 8.6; 8.23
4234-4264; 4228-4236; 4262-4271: -0.50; 8.68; 8.85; 8.77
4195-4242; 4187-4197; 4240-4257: -1.76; 8.07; 8.81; 8.41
